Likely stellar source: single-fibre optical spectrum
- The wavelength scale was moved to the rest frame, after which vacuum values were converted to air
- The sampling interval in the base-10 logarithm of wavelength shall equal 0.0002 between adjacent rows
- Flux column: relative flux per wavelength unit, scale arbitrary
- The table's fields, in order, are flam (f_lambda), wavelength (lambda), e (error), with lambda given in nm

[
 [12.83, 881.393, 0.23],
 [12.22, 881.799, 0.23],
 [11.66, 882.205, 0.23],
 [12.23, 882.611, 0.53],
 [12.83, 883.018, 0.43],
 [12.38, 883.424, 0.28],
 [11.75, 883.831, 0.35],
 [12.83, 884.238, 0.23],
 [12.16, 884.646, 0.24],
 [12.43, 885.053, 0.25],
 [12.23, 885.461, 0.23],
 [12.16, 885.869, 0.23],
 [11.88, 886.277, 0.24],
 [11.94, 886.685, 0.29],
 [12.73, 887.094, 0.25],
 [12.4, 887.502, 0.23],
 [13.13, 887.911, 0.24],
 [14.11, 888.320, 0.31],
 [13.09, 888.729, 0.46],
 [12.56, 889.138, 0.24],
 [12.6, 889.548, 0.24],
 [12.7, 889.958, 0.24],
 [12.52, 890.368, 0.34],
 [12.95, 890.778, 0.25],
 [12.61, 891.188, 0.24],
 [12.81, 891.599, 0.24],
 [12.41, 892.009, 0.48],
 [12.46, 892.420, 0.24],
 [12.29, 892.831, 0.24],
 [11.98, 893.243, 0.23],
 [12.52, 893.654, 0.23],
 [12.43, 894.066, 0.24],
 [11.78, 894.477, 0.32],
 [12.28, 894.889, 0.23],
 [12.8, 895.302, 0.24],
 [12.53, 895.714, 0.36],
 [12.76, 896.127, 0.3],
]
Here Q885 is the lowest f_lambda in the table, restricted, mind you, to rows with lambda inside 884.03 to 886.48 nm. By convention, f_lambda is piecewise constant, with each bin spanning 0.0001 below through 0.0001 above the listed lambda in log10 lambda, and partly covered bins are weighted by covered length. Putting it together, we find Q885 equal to 11.88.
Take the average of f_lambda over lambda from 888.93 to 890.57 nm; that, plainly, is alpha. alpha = 12.6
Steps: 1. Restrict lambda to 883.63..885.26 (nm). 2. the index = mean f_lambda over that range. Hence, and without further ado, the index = 12.3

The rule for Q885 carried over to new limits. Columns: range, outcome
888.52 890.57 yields 12.52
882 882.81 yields 11.66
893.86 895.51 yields 11.78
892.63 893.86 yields 11.98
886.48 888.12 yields 11.94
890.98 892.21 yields 12.41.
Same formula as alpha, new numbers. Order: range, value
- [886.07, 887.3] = 12.2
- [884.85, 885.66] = 12.3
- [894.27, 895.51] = 12.3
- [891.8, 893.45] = 12.3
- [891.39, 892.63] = 12.6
